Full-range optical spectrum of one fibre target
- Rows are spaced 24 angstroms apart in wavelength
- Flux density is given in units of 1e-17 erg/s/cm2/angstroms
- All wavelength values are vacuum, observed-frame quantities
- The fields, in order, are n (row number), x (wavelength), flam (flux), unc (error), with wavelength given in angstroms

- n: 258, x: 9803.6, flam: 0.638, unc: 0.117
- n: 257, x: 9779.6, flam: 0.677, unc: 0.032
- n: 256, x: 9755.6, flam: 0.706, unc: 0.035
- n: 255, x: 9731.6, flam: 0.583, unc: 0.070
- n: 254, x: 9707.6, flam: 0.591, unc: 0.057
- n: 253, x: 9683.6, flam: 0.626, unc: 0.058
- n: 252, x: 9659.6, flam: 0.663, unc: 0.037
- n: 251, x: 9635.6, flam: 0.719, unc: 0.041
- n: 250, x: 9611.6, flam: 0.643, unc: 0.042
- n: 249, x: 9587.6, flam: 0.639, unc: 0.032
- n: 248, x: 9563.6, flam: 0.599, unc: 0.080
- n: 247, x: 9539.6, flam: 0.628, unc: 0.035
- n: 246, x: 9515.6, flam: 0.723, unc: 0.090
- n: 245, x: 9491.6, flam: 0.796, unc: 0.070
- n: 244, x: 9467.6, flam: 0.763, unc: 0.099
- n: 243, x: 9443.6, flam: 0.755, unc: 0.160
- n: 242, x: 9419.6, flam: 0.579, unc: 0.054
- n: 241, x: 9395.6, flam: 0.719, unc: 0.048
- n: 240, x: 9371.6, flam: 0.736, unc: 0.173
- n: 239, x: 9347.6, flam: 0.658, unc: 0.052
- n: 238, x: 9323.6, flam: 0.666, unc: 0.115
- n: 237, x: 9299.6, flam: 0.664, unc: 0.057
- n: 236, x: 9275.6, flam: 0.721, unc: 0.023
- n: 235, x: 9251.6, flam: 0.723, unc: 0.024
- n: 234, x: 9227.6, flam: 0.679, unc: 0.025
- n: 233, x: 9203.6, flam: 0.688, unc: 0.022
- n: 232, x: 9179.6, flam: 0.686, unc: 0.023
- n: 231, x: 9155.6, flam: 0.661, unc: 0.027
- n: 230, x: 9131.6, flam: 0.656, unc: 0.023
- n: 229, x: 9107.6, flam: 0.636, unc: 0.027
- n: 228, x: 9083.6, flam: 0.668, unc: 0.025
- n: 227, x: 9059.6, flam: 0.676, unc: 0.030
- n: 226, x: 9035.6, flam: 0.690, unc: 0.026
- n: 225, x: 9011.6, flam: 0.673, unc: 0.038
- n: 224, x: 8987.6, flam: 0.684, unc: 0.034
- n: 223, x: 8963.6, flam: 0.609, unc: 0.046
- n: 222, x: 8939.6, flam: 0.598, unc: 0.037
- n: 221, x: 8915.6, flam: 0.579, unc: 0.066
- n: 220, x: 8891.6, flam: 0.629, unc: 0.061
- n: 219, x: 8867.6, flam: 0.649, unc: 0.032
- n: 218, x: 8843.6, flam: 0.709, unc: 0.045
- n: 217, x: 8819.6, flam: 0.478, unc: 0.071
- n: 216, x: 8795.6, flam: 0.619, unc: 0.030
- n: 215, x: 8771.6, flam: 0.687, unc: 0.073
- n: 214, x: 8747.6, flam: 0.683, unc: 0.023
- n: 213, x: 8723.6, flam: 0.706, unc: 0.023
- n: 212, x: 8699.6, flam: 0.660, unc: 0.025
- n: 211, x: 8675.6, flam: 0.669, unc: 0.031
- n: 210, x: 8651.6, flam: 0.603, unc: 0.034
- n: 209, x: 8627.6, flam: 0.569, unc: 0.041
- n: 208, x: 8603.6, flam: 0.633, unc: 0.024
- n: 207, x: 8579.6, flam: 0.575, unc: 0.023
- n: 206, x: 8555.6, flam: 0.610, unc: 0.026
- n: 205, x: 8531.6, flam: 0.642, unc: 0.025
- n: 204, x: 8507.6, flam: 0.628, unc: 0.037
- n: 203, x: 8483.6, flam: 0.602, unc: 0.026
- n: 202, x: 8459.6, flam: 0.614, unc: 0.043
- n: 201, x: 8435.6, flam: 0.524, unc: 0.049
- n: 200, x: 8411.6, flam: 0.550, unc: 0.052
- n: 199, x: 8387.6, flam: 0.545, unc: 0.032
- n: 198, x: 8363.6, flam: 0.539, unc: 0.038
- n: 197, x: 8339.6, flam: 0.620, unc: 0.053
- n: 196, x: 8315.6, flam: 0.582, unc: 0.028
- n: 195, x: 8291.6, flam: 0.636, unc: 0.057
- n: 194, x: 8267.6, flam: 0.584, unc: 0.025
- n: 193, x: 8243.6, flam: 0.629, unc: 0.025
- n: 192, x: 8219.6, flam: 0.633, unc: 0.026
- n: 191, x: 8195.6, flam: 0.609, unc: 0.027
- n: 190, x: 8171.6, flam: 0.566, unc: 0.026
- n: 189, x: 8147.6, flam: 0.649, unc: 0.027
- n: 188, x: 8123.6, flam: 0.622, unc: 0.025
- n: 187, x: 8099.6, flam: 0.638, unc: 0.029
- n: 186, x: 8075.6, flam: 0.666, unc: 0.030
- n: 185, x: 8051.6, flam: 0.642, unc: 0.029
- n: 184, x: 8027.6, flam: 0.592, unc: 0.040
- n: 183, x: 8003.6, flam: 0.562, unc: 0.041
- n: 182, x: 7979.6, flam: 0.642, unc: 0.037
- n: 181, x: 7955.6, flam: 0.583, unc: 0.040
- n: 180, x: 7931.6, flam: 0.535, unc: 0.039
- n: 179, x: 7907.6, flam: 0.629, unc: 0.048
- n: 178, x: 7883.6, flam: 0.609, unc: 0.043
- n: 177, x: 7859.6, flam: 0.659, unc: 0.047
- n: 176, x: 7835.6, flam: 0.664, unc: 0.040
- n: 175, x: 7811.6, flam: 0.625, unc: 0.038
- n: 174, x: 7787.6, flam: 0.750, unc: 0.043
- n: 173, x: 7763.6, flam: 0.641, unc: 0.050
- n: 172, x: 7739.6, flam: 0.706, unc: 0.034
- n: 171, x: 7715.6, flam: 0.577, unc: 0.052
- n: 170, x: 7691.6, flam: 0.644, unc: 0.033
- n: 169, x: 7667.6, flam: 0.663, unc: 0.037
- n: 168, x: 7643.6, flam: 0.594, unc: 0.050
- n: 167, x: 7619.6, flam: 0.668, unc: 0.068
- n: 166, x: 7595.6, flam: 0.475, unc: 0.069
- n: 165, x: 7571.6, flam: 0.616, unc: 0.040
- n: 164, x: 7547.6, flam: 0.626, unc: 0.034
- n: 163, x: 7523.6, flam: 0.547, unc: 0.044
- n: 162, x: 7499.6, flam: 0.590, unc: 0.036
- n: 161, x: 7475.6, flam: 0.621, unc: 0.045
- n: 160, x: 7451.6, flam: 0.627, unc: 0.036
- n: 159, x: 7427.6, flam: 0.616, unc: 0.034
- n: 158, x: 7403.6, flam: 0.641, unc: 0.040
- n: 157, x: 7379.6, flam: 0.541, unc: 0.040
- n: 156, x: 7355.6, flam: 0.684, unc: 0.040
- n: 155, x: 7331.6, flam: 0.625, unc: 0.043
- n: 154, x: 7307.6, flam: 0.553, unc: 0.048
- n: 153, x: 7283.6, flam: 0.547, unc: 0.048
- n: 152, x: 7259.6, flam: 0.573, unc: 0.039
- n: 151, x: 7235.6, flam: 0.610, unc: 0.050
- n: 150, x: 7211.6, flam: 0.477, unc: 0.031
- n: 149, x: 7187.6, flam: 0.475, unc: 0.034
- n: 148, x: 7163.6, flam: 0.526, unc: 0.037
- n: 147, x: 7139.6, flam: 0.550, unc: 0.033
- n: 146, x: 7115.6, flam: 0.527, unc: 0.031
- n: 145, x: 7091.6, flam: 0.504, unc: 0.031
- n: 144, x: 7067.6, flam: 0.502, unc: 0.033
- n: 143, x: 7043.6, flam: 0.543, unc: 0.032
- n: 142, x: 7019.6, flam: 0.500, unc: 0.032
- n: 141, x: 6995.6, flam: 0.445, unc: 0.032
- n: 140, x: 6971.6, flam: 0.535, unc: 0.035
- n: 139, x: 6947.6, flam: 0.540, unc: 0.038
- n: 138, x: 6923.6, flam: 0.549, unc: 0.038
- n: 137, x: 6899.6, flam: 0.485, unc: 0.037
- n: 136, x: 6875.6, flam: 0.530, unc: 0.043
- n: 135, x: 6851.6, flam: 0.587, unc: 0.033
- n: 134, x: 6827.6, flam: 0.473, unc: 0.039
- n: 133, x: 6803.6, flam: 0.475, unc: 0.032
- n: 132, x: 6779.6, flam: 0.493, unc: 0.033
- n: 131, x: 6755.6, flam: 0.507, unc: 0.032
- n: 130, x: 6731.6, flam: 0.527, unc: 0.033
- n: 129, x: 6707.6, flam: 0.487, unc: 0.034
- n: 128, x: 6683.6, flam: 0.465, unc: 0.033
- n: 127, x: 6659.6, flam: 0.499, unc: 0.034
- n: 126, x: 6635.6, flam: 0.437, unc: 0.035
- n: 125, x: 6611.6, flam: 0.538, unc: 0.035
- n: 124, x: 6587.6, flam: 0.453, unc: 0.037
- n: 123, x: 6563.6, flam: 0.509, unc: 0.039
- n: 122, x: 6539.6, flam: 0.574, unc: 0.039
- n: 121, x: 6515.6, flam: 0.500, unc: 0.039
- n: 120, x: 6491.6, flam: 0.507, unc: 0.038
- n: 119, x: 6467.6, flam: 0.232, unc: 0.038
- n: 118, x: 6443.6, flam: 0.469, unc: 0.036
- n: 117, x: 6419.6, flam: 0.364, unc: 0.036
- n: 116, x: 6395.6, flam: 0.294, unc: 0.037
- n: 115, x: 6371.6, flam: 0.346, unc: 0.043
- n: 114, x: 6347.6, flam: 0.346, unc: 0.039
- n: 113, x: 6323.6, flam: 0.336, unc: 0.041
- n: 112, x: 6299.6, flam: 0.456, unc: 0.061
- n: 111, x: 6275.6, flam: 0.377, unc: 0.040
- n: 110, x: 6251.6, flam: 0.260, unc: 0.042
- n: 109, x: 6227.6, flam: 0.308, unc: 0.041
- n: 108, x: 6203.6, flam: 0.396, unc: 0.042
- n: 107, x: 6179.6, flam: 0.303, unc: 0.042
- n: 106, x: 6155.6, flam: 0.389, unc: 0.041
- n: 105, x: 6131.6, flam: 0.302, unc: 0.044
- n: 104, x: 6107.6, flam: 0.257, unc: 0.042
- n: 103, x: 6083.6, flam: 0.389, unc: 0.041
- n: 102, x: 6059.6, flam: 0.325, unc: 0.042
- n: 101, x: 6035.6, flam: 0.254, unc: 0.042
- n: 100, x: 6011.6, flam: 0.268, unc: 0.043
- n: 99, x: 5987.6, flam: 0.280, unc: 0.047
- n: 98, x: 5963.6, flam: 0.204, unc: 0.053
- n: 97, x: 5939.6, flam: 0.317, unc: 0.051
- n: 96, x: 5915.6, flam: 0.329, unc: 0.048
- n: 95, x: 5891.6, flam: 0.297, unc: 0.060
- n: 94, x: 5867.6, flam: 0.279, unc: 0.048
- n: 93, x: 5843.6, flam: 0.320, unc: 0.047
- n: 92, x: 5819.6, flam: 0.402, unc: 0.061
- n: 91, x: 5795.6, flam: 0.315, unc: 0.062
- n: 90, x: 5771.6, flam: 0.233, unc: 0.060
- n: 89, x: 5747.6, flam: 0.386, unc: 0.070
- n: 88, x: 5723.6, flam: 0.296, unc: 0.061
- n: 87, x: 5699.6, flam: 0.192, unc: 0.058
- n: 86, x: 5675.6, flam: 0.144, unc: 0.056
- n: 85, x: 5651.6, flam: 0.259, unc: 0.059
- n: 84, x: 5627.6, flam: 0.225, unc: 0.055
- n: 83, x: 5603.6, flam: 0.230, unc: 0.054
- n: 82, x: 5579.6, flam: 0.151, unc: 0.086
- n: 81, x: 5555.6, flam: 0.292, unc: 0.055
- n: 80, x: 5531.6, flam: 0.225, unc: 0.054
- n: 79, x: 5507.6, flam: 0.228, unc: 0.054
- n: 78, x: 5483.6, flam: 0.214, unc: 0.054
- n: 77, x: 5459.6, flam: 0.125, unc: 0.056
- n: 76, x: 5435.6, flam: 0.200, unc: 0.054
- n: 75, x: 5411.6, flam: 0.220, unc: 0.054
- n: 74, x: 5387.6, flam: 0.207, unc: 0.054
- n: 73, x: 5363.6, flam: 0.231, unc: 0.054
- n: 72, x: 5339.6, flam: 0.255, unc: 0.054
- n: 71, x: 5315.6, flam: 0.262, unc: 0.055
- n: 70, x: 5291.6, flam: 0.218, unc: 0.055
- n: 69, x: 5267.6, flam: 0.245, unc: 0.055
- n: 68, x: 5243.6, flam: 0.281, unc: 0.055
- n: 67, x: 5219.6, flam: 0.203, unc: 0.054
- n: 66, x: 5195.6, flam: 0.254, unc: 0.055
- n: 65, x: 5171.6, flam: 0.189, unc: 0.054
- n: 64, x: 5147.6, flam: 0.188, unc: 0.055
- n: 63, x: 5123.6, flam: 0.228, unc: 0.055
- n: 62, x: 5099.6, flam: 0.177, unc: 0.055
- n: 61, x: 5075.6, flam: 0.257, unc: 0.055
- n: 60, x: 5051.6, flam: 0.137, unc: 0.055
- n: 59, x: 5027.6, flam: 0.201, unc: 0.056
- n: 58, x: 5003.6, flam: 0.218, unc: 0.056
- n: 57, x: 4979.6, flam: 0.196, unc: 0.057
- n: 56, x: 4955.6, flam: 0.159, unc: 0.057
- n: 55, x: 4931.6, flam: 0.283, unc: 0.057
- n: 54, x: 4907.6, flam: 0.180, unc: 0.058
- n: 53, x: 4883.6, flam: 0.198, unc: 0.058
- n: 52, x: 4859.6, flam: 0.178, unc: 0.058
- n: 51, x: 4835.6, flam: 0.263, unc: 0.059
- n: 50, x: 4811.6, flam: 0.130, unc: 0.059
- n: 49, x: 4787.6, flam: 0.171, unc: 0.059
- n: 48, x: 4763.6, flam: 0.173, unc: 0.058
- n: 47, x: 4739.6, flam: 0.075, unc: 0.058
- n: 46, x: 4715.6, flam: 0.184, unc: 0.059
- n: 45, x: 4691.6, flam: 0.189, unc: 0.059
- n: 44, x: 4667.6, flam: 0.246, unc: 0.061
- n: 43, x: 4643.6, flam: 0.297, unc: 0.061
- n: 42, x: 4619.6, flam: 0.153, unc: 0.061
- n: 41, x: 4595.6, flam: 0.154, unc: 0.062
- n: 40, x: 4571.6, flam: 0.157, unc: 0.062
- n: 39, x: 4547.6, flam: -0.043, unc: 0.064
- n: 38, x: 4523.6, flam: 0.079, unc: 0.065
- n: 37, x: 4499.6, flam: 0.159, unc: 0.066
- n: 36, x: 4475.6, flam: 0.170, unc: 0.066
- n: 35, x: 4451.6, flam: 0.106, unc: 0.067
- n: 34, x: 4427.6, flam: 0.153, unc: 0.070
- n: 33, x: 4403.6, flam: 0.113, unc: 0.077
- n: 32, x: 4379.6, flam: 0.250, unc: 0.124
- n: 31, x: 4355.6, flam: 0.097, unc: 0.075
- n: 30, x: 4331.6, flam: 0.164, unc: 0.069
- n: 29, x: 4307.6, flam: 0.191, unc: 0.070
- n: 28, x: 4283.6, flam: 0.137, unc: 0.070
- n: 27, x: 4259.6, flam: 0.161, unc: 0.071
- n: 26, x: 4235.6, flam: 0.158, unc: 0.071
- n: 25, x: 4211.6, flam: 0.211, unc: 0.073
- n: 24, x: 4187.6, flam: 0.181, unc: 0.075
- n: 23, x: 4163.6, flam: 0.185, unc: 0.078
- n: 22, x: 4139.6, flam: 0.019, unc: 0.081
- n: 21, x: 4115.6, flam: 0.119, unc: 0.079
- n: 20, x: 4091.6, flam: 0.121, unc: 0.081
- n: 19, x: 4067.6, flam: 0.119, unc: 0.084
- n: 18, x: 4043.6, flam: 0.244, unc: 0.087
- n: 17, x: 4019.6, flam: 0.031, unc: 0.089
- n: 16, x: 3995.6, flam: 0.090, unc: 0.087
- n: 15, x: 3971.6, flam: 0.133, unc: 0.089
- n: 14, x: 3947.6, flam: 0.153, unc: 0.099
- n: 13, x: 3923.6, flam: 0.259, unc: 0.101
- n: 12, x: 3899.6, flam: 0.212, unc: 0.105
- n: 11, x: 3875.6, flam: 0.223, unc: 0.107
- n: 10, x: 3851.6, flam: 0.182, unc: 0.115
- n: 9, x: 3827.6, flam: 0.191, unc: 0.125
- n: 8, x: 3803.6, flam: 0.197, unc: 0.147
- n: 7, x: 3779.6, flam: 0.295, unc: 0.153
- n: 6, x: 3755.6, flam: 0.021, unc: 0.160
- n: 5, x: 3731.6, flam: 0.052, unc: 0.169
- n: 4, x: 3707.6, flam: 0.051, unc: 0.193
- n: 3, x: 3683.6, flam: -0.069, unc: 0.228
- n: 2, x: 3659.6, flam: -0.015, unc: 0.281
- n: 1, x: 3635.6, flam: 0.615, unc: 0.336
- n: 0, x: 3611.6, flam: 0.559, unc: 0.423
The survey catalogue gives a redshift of 0.628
